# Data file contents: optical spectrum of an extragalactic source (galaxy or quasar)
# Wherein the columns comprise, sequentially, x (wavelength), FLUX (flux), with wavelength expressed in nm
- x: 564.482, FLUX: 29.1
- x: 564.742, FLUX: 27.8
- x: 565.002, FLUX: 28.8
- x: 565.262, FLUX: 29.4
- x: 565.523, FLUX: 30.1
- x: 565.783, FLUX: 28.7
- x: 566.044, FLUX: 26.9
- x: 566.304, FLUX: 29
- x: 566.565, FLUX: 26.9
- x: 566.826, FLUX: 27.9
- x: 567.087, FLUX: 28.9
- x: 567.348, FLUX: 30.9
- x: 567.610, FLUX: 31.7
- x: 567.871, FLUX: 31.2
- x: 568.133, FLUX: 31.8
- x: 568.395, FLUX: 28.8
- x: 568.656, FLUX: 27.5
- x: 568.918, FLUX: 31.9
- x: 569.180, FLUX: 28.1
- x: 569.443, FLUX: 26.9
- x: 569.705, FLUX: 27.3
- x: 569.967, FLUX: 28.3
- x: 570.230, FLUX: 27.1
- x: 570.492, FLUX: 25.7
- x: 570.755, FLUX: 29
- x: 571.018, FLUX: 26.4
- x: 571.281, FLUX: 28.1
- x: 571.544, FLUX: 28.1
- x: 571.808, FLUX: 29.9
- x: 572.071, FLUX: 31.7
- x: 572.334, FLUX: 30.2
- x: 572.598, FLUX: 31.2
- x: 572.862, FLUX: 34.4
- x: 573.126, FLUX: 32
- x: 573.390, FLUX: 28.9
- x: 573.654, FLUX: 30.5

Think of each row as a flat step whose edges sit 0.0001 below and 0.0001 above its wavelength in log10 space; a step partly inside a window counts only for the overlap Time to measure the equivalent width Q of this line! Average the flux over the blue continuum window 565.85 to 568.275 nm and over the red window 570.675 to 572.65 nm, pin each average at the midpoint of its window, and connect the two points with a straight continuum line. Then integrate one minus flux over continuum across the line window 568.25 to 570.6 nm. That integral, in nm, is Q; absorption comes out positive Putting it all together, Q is 0.11 nm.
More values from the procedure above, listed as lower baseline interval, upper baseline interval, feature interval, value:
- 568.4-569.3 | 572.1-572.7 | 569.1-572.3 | 0.21 nm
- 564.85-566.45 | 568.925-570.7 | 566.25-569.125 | -0.15 nm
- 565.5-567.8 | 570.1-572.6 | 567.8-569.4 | -0.05 nm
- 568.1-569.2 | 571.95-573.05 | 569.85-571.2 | 0.15 nm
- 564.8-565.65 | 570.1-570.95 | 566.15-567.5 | 0.00 nm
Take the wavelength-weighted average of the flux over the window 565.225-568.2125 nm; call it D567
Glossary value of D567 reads 29.4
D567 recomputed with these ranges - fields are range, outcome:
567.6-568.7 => 30.3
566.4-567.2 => 27.9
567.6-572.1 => 28.7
